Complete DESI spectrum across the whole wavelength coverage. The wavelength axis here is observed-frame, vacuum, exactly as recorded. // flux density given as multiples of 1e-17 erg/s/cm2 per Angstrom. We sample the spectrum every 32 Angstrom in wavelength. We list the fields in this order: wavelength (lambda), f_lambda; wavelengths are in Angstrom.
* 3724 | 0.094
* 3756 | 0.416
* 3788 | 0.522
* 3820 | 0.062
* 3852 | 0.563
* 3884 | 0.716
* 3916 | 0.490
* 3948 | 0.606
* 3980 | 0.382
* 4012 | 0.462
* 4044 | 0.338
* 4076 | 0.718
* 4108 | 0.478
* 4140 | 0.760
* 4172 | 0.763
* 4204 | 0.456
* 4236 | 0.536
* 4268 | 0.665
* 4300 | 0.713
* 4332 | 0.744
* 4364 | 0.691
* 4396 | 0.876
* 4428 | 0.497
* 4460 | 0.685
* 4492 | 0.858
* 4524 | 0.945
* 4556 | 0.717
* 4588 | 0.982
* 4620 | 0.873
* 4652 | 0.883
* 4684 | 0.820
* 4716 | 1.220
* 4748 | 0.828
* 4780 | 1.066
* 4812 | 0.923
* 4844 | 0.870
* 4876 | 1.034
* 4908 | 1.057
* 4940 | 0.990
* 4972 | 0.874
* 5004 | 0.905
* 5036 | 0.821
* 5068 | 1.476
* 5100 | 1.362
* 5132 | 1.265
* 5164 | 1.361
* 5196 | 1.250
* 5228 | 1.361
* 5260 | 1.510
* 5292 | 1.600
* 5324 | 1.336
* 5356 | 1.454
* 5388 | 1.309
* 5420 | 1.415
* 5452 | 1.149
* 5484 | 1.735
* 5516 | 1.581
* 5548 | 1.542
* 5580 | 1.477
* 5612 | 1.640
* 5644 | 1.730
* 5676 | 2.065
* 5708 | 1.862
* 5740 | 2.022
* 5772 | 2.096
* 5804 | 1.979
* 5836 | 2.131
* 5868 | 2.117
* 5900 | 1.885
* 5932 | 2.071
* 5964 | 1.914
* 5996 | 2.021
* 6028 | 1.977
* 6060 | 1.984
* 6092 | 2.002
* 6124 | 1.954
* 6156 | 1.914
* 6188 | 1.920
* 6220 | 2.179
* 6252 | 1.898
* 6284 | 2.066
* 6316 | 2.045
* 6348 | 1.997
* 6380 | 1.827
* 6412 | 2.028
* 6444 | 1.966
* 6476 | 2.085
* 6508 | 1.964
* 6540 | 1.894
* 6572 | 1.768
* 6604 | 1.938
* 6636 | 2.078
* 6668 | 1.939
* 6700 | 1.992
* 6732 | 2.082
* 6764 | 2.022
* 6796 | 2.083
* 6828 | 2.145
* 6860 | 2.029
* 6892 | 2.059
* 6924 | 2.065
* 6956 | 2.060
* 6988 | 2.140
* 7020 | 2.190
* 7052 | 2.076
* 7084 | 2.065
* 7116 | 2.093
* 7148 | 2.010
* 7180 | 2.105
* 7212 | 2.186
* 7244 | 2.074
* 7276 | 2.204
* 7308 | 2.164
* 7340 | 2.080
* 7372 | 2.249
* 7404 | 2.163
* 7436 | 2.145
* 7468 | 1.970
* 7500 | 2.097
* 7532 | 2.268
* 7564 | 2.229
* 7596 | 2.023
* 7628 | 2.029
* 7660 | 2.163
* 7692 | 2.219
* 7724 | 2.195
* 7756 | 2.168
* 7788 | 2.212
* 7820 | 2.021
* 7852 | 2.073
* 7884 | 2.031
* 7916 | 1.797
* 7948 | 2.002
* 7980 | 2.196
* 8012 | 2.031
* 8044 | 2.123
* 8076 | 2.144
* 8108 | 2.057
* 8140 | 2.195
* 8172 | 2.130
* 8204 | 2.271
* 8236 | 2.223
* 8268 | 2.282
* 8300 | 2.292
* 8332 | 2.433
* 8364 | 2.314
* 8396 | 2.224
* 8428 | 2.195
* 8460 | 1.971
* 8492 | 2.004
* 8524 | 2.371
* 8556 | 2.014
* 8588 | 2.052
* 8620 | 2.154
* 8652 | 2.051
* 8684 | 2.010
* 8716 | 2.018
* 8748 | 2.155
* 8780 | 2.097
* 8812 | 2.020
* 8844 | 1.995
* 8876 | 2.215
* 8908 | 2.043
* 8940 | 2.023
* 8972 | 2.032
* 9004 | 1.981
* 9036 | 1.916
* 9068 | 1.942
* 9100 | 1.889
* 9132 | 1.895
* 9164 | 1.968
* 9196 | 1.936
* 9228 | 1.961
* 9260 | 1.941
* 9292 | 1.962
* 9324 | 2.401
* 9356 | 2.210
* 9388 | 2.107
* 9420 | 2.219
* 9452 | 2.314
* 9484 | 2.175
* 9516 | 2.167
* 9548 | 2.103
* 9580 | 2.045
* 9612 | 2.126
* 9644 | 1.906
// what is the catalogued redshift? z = 0.268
